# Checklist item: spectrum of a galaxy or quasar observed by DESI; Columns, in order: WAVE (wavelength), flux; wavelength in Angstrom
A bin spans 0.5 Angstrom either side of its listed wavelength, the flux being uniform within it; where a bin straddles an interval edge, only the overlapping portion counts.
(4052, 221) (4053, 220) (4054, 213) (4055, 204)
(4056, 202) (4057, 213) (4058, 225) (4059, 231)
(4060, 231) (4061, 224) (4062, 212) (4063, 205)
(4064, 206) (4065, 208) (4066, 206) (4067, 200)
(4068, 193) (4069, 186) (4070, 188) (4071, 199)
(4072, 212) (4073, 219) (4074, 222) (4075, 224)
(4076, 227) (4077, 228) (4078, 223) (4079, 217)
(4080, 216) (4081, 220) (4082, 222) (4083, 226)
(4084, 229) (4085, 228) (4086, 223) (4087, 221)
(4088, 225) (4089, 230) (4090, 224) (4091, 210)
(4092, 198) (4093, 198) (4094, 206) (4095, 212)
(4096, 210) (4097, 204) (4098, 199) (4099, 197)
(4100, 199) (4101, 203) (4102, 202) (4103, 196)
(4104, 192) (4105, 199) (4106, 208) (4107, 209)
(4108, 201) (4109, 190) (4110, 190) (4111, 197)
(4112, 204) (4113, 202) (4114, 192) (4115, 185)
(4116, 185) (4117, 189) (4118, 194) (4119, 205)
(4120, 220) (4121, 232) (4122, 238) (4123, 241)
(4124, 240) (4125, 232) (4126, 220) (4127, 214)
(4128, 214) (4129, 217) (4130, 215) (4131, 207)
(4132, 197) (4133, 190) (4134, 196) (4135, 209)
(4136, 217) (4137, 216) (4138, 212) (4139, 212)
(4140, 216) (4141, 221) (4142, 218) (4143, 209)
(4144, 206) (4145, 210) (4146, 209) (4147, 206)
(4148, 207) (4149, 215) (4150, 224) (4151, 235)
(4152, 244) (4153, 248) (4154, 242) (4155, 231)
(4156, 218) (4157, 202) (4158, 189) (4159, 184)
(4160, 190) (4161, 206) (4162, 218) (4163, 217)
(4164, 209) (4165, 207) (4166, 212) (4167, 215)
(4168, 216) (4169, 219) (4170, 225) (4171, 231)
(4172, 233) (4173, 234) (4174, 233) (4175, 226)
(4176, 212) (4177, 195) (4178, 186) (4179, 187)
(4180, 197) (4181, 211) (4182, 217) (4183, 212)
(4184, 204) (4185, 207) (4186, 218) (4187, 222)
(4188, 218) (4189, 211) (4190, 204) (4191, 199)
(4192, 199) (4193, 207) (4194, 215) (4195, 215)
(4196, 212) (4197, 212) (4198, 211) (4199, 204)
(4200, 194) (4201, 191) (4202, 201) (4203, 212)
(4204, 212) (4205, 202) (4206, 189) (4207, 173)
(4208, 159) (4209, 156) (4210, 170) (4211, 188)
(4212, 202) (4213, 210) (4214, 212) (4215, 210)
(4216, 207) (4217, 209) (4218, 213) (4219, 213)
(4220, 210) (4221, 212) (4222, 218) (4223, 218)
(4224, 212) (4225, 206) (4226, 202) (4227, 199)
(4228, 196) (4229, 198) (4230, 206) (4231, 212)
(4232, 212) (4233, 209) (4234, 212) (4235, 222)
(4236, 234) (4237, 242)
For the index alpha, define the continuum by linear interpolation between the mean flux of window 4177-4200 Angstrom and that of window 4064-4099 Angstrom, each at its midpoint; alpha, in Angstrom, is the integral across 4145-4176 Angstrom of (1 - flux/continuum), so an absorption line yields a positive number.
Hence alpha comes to -1.4 Angstrom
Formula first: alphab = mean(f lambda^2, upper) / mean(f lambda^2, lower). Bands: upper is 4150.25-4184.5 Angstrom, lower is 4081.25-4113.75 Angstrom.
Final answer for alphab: 1.07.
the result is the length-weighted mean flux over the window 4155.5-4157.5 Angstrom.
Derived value 210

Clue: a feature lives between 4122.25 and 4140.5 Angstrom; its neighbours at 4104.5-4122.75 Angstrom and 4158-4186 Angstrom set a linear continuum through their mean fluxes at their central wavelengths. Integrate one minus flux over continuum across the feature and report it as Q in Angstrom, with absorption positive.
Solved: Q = -0.87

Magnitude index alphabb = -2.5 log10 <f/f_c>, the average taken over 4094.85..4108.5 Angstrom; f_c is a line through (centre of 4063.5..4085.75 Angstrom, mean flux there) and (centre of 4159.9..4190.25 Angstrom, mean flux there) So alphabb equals 0.06 mag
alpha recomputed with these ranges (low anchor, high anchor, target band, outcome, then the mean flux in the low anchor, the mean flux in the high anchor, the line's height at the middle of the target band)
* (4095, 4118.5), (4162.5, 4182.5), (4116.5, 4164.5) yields -2.0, 198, 214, 206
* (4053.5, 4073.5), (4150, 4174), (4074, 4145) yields 0.8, 209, 219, 214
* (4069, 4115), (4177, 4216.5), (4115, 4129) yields -0.6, 209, 201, 207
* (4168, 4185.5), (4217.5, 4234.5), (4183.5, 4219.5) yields 1.5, 214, 209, 211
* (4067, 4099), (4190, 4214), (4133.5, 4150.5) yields -0.5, 214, 198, 206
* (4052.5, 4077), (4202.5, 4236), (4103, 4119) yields 1.0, 212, 203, 209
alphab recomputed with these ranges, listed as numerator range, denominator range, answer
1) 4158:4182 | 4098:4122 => 1.08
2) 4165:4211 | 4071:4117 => 1.03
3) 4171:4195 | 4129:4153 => 1.01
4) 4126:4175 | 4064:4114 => 1.06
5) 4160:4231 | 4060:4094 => 1.02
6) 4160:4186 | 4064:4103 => 1.05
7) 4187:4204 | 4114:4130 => 1.00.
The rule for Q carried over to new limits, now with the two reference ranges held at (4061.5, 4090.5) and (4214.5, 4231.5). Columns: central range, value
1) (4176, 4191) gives 0.3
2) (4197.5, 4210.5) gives 1.2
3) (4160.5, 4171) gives -0.2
